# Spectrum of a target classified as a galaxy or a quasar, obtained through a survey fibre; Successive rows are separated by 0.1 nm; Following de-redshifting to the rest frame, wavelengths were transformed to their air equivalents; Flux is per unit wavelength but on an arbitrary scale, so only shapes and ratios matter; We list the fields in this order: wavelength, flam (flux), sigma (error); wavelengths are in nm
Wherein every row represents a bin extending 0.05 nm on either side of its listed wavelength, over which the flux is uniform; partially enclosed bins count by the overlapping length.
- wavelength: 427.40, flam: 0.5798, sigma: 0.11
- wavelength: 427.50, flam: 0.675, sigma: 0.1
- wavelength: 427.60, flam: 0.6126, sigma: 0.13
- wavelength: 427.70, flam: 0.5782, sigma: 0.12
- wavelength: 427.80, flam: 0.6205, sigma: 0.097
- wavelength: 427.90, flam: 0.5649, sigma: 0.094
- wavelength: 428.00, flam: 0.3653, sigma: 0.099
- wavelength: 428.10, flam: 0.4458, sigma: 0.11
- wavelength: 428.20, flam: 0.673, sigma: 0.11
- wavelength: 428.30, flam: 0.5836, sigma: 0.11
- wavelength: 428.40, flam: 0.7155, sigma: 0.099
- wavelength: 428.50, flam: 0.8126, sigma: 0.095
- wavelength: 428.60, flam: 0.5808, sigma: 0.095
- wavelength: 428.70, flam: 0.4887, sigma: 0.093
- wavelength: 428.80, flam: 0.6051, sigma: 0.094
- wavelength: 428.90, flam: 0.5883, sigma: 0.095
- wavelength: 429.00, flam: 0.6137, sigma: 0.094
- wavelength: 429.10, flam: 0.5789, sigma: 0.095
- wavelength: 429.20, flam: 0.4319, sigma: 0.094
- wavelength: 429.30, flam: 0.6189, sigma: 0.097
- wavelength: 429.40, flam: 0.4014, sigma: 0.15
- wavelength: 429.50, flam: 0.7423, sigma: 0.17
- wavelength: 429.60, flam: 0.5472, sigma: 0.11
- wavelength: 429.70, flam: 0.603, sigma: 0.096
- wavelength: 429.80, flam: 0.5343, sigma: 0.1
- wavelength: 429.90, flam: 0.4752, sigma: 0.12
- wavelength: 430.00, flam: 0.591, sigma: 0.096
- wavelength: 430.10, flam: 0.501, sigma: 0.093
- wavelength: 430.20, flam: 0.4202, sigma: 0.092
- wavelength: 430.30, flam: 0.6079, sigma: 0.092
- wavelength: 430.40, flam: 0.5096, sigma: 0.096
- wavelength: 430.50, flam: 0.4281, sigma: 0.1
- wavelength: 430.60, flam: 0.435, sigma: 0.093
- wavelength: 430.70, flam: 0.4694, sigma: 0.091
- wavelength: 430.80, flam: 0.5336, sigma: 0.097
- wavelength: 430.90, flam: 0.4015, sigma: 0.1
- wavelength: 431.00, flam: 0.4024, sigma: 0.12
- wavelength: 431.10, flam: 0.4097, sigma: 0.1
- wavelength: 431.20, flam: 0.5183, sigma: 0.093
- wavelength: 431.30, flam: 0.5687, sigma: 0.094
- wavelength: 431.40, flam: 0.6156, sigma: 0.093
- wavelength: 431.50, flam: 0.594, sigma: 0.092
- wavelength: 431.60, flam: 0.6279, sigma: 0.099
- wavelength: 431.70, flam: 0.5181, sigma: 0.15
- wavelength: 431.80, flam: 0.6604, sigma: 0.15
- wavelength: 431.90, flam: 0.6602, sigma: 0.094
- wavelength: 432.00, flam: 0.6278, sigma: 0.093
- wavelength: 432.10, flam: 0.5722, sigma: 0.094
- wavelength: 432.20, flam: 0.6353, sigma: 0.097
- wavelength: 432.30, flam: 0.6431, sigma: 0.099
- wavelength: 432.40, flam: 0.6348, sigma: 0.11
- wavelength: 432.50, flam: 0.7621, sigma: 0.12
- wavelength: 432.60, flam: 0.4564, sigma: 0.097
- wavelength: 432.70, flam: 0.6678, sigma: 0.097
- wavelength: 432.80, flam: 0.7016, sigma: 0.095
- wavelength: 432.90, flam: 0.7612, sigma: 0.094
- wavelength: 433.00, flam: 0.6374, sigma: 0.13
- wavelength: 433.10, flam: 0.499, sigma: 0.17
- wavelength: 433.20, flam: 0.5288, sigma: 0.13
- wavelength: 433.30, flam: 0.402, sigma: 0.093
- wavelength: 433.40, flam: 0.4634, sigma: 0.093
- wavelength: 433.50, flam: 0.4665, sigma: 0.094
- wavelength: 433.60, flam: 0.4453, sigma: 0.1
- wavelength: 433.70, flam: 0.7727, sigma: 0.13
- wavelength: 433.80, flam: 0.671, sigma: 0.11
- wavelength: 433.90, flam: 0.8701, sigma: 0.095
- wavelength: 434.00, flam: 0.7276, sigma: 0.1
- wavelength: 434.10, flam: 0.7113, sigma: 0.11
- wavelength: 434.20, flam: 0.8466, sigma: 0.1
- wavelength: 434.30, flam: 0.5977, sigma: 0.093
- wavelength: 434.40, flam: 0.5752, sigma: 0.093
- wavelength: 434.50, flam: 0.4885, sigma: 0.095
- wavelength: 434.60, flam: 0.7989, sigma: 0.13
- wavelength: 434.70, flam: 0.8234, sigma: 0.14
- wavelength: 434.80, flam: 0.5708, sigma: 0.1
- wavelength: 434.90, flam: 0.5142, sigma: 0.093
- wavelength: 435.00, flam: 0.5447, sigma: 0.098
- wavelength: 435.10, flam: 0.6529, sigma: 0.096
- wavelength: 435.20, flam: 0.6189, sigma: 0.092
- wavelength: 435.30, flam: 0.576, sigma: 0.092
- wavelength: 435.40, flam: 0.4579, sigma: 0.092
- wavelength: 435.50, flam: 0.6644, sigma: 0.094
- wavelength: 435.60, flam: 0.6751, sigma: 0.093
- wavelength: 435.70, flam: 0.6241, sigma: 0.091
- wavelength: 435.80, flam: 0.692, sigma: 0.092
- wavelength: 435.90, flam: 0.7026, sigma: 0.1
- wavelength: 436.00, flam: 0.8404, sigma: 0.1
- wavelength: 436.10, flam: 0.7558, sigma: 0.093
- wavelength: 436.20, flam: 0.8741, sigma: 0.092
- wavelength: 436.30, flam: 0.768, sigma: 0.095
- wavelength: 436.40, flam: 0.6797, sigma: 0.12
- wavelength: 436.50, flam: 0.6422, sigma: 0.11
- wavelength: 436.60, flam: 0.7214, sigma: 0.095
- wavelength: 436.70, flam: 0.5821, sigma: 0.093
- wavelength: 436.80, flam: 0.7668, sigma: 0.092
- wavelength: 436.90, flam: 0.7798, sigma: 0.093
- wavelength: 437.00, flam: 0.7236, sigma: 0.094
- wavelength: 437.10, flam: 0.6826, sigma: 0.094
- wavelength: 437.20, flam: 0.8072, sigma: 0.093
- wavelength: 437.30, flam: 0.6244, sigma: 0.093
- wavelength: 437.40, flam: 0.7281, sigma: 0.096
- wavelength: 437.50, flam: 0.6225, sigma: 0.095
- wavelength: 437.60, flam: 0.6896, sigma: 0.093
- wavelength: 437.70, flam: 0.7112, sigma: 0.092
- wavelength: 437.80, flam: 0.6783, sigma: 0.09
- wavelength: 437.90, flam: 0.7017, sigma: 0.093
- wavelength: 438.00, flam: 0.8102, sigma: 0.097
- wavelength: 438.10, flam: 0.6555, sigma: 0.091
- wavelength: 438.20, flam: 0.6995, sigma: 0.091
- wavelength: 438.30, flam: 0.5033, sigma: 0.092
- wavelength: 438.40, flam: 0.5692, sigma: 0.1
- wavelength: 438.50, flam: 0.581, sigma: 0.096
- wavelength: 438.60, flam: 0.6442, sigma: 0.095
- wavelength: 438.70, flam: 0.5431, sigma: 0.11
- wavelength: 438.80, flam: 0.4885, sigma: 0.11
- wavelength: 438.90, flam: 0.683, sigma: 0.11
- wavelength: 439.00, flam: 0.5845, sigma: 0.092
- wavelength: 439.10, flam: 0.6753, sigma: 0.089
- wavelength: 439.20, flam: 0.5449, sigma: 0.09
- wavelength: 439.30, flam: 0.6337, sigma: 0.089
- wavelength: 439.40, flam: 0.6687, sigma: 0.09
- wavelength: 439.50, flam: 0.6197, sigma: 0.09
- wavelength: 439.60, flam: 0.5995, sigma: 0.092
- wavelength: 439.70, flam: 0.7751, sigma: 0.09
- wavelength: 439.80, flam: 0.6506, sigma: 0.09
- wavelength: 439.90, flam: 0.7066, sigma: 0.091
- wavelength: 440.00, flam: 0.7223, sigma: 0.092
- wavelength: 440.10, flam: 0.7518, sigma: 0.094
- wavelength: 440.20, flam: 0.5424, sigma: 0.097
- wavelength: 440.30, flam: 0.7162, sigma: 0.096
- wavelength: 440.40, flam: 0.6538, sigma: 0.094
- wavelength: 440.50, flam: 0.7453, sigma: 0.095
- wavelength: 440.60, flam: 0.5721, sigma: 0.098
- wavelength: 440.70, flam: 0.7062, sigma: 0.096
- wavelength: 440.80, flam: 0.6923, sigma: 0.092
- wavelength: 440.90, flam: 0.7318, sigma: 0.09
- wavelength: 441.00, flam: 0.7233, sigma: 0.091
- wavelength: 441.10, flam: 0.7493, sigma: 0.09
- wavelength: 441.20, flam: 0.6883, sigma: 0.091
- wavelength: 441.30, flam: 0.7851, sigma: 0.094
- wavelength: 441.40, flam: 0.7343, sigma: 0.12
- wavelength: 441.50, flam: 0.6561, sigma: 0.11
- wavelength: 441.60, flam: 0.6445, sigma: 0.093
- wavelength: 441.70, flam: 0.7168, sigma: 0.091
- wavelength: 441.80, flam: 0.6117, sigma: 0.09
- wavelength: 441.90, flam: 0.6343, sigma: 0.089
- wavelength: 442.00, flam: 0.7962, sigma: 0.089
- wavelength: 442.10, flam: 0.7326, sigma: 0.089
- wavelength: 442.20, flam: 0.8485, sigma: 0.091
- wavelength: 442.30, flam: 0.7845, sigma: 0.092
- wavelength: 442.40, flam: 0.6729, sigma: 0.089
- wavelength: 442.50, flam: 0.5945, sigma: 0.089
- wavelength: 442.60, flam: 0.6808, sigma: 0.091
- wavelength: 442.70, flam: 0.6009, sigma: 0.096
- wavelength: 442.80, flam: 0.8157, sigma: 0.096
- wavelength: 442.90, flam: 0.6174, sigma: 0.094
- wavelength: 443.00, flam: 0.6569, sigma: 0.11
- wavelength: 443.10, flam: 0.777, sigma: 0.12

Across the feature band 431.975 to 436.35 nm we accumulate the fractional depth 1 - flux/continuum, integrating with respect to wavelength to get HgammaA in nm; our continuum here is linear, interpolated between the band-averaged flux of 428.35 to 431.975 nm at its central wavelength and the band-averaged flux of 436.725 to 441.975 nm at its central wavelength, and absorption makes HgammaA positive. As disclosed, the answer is -0.29 nm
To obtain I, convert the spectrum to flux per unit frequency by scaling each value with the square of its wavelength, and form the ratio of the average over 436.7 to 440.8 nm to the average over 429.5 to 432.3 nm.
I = 1.3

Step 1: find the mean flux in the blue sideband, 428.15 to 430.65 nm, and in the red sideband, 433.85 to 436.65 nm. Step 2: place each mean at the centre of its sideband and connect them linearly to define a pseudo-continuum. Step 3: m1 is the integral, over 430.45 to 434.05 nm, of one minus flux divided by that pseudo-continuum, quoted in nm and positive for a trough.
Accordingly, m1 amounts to 0.253 nm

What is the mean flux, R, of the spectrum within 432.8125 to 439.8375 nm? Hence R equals 0.653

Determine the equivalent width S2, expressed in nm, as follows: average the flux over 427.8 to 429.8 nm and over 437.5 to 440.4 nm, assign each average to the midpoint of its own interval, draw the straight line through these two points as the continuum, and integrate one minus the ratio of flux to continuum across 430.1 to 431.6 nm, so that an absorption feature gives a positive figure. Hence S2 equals 0.24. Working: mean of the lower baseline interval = 0.577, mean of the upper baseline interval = 0.648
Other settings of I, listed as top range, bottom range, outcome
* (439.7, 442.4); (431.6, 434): 1.19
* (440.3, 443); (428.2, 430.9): 1.33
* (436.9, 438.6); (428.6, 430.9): 1.32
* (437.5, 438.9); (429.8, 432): 1.26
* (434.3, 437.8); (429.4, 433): 1.22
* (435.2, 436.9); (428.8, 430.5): 1.30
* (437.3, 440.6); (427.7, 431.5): 1.26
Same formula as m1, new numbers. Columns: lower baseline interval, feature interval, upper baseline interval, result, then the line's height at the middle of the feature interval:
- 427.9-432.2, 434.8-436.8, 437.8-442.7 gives -0.142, 0.618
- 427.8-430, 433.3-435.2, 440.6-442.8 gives -0.022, 0.627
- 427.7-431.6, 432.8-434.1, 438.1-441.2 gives -0.061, 0.584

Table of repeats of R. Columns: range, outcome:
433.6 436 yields 0.659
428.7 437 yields 0.606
